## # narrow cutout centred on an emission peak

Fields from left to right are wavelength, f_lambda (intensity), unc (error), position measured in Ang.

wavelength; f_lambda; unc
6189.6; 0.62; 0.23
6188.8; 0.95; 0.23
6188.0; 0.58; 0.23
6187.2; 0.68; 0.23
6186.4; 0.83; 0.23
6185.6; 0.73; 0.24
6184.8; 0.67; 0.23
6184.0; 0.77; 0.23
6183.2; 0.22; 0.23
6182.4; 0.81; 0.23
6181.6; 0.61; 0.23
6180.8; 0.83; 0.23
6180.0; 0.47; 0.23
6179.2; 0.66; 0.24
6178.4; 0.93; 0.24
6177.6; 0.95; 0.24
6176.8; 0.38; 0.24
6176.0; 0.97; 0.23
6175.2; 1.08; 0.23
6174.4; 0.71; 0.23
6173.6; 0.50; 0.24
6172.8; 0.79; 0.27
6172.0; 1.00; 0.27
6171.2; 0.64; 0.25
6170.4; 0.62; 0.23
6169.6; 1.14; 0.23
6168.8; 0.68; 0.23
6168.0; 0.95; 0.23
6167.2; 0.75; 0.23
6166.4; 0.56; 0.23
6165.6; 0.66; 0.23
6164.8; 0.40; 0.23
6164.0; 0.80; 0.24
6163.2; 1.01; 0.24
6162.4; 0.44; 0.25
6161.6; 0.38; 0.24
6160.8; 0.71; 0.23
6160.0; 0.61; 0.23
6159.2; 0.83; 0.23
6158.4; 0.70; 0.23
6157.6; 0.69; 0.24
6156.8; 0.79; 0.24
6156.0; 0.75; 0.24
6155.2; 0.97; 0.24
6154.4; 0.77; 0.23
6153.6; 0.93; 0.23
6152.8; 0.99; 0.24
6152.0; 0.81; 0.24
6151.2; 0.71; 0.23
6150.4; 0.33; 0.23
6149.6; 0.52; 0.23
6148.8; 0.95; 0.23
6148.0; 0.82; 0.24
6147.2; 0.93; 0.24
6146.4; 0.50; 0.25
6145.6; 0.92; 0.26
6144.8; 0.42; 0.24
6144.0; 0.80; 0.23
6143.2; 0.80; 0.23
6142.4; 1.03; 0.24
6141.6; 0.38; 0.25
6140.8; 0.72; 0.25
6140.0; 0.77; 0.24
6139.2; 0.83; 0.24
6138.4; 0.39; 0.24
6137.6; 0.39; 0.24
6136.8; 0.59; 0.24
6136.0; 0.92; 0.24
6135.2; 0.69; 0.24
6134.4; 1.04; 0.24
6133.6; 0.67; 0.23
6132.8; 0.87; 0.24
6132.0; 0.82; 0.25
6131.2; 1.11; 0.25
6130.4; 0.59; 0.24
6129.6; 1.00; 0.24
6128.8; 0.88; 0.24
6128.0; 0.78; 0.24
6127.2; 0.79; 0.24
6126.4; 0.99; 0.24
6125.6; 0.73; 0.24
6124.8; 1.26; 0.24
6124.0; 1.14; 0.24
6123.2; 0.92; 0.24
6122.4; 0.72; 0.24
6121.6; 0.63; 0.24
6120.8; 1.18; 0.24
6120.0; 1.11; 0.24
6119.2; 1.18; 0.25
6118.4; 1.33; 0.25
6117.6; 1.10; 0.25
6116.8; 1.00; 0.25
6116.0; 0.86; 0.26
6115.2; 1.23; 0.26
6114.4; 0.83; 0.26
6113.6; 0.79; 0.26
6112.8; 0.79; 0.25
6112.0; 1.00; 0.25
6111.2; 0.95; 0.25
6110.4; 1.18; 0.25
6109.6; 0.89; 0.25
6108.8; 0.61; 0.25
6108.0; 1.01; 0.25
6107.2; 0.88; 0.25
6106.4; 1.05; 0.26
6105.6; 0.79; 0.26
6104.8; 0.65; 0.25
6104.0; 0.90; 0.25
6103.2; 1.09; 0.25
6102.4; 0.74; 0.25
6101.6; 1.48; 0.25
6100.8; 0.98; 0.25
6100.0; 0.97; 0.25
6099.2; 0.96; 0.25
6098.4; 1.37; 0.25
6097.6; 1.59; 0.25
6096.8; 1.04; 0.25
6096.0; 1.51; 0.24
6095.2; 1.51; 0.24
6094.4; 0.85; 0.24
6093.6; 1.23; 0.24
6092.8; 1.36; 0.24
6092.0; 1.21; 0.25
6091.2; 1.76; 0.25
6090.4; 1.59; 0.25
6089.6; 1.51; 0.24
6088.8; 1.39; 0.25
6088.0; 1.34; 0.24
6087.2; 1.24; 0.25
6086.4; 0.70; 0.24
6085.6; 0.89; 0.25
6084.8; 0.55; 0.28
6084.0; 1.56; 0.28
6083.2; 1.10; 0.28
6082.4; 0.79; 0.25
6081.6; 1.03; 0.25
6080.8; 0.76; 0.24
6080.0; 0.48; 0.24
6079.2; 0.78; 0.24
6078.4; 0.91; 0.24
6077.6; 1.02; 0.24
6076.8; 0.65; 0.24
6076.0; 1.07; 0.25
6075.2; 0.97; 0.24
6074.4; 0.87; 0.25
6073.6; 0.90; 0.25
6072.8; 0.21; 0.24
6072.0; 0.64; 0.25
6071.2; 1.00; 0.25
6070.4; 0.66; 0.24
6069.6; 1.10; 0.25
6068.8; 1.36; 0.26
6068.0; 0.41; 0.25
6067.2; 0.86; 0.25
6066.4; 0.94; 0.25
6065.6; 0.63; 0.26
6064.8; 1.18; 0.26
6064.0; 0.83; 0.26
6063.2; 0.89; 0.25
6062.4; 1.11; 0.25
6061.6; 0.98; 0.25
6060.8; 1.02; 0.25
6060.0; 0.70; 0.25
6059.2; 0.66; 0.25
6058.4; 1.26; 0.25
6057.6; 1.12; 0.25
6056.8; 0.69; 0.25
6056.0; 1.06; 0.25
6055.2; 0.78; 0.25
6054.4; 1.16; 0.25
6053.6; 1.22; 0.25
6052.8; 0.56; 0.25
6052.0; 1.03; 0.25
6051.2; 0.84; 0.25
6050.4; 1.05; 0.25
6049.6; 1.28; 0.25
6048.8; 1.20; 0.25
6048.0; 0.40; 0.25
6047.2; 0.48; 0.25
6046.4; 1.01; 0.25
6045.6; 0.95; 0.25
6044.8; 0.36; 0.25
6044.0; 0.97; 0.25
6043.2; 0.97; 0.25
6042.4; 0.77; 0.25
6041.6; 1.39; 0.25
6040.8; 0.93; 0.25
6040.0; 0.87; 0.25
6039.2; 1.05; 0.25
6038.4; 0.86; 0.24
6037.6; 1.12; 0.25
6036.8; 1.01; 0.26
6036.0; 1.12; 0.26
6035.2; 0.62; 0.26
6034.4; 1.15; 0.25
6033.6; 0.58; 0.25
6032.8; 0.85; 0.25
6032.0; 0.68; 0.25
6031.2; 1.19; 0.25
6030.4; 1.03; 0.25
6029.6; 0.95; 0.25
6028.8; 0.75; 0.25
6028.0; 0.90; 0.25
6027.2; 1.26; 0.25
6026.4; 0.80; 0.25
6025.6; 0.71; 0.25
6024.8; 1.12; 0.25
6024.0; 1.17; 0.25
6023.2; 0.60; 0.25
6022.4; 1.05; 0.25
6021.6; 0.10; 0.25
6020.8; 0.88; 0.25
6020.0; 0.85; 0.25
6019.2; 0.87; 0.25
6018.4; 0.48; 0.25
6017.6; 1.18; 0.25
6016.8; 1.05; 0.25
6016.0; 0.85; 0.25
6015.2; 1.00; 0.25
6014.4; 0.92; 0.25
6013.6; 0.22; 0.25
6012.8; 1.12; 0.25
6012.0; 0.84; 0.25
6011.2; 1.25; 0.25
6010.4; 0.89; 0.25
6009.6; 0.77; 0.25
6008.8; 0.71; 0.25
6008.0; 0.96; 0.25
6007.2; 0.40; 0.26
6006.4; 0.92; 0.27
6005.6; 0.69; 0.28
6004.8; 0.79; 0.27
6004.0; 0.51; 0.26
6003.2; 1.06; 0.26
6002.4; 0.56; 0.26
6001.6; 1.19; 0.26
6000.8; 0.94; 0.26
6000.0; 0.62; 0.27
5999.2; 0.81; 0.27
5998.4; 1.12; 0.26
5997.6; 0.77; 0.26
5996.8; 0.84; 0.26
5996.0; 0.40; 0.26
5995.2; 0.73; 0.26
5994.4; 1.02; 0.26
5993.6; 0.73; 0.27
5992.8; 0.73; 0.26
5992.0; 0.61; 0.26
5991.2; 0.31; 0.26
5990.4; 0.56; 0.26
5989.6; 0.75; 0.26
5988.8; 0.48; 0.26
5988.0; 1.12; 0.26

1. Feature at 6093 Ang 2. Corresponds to C III] 1909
